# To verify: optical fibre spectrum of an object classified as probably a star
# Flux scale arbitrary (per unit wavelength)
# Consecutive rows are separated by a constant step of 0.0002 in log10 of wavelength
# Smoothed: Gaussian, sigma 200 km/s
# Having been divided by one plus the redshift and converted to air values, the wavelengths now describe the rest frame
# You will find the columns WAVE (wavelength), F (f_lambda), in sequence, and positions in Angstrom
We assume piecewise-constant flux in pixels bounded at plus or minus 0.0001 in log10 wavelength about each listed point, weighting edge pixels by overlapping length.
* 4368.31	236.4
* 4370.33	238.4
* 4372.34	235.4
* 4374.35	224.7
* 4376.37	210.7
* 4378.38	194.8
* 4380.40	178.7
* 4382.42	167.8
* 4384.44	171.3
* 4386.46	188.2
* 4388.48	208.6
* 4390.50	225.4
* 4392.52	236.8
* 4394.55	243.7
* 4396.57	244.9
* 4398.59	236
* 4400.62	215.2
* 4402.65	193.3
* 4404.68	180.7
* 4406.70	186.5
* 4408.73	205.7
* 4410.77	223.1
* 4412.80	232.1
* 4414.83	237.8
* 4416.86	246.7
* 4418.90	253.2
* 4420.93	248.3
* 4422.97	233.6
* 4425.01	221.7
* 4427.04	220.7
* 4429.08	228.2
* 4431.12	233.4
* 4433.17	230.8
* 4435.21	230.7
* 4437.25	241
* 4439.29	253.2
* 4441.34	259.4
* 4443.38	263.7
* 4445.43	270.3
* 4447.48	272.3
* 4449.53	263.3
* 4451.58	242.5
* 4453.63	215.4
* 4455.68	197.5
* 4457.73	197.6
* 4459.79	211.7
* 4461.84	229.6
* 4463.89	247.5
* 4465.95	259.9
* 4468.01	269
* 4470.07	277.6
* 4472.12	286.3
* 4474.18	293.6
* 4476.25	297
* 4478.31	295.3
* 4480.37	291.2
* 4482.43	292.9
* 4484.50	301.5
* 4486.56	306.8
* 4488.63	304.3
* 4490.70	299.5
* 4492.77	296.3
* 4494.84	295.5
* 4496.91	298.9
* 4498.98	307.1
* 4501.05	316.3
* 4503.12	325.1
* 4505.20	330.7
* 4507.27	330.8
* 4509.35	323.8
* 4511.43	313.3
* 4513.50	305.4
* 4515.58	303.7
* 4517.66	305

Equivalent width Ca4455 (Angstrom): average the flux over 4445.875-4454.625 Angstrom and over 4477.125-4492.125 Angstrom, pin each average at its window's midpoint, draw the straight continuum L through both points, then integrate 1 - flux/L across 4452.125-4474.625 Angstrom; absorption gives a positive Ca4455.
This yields 2.2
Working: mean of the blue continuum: 250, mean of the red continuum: 299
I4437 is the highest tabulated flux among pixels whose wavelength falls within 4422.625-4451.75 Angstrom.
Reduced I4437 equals 272.3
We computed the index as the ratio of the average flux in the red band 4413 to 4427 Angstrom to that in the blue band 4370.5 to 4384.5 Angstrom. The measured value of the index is 1.2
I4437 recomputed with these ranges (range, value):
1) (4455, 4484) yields 297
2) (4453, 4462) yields 229.6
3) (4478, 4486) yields 301.5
